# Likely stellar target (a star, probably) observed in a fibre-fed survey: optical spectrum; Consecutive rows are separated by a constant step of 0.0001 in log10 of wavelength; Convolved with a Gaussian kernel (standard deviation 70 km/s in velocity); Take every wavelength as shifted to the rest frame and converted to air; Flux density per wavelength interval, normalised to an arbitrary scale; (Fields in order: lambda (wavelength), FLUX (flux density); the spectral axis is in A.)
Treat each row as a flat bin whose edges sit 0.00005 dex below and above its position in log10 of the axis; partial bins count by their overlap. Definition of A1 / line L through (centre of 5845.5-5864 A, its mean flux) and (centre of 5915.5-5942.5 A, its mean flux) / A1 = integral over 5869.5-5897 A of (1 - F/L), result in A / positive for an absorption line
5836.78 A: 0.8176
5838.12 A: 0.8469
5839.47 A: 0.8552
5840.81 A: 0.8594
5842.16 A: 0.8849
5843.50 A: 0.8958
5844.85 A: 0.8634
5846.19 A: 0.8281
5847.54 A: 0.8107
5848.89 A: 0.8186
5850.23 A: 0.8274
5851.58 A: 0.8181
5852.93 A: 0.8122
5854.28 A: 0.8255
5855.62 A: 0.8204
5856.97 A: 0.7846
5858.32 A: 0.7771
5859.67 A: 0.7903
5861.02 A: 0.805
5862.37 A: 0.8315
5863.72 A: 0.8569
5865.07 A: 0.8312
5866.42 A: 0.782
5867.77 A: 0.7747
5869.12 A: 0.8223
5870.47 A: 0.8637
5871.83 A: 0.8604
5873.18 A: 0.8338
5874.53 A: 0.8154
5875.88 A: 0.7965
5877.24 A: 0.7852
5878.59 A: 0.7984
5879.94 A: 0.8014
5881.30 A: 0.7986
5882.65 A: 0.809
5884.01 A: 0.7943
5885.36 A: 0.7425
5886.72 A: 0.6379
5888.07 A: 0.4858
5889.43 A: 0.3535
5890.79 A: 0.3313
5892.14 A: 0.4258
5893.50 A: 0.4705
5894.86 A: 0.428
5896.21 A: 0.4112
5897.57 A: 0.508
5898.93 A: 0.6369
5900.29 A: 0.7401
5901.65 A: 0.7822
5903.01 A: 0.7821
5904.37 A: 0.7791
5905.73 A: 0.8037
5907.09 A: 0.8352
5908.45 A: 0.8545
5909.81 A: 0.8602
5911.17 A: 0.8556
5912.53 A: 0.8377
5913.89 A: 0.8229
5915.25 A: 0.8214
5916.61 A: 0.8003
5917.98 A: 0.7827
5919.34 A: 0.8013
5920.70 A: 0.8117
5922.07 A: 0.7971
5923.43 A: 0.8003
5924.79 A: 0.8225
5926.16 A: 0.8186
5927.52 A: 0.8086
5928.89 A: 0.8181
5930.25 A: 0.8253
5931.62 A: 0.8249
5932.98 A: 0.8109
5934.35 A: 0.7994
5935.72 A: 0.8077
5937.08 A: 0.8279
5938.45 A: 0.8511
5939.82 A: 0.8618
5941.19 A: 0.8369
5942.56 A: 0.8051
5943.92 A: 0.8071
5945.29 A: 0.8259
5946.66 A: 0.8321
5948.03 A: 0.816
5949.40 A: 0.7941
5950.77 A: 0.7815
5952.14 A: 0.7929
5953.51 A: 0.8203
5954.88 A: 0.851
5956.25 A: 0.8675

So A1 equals 5.1 A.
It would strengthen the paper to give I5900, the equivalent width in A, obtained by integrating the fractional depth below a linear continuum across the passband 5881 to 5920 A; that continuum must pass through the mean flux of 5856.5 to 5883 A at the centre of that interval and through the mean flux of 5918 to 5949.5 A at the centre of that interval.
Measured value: 6.03 A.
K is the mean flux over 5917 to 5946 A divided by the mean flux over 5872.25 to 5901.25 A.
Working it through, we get 1.3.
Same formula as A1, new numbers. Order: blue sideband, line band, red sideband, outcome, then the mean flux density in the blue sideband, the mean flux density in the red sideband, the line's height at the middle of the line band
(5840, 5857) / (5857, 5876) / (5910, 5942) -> 0.4 A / 0.837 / 0.82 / 0.833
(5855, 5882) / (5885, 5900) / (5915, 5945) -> 5.9 A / 0.811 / 0.816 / 0.813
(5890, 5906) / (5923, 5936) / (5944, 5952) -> -1.6 A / 0.585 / 0.808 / 0.725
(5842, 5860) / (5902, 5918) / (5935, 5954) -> 0.0 A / 0.825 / 0.819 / 0.821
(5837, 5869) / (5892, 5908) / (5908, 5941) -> 3.5 A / 0.826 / 0.822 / 0.823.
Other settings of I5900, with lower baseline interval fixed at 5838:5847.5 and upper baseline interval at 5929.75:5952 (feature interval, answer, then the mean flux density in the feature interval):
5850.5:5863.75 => 0.7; 0.81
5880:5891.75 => 3.0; 0.624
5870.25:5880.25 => 0.3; 0.818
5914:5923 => 0.3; 0.804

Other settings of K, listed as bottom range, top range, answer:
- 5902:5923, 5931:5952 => 1.00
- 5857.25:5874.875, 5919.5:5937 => 0.99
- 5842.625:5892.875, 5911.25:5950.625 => 1.07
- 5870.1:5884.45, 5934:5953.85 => 1.01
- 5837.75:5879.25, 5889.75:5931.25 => 0.88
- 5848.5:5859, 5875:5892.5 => 0.82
